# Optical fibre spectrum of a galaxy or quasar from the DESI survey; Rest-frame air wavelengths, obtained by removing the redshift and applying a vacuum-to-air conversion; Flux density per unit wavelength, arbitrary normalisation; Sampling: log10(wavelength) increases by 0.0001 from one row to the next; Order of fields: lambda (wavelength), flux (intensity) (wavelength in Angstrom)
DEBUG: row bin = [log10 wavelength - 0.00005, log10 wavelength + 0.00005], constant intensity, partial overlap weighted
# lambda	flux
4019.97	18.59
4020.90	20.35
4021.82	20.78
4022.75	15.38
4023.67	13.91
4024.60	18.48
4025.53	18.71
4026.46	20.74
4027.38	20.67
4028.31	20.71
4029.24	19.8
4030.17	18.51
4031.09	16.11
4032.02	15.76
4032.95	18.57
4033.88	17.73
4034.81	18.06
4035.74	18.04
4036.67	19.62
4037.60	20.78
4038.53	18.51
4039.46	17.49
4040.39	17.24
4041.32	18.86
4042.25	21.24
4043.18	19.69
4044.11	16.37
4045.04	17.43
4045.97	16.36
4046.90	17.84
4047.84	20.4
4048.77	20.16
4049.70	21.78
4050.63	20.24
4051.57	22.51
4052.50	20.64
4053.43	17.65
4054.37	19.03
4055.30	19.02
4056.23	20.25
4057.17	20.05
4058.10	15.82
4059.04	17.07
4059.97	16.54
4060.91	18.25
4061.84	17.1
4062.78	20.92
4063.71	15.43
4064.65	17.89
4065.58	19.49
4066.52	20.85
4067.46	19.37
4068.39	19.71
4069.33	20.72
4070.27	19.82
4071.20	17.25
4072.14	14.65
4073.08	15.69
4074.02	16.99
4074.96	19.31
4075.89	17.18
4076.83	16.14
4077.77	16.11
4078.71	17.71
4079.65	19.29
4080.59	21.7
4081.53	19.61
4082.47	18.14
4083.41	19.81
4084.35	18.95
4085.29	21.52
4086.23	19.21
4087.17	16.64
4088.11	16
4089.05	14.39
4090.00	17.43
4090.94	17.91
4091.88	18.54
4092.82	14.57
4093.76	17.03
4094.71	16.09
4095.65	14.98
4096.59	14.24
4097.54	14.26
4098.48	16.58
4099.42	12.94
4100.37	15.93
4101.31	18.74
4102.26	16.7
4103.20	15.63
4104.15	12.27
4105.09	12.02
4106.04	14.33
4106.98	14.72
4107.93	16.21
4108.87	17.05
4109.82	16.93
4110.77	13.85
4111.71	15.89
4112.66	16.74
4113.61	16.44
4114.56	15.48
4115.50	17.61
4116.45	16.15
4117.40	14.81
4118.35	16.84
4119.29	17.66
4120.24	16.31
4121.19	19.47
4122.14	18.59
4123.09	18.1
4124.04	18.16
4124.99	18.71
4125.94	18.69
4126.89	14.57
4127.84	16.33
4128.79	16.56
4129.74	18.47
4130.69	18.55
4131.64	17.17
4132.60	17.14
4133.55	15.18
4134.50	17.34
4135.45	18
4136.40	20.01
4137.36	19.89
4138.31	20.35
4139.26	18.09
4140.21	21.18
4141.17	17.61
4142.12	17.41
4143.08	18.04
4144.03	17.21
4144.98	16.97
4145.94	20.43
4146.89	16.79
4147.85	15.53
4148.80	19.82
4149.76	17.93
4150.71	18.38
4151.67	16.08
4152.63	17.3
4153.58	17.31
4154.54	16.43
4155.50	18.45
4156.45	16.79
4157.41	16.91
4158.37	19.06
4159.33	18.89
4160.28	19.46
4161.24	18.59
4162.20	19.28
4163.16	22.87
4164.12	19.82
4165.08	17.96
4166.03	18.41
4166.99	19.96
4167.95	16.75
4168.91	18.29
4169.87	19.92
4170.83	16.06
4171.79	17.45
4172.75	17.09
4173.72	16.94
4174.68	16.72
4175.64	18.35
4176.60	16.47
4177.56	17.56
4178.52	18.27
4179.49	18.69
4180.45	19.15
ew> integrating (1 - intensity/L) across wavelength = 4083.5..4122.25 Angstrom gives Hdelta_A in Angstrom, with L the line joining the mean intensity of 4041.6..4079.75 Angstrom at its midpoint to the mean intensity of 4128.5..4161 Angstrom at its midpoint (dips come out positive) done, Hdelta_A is 4.2 Angstrom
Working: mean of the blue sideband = 18.5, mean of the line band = 16.3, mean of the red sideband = 18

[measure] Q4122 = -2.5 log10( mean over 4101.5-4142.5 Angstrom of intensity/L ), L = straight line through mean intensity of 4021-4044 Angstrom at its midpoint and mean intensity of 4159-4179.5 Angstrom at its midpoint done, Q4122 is 0.09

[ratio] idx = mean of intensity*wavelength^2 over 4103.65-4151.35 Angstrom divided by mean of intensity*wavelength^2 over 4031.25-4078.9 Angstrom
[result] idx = 0.96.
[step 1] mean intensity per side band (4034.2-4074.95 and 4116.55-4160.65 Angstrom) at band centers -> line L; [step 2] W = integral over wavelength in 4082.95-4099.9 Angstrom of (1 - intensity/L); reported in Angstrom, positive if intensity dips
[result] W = 1.5 Angstrom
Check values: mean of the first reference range 18.7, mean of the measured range 16.7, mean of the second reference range 17.8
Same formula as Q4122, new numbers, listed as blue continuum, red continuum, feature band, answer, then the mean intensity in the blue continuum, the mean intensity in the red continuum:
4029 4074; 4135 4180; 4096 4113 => 0.20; 18.6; 18.2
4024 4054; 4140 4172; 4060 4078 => 0.04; 18.9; 18.2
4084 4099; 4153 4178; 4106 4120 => 0.07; 16.7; 18.1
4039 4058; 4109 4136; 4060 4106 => 0.05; 19.2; 17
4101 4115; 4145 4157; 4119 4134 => -0.07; 15.5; 17.6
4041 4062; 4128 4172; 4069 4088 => 0.03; 18.9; 18.2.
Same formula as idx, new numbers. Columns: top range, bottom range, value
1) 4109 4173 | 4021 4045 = 1.01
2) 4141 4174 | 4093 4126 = 1.15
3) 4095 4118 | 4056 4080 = 0.87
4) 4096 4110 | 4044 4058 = 0.81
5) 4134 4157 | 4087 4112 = 1.18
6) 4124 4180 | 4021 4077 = 1.02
